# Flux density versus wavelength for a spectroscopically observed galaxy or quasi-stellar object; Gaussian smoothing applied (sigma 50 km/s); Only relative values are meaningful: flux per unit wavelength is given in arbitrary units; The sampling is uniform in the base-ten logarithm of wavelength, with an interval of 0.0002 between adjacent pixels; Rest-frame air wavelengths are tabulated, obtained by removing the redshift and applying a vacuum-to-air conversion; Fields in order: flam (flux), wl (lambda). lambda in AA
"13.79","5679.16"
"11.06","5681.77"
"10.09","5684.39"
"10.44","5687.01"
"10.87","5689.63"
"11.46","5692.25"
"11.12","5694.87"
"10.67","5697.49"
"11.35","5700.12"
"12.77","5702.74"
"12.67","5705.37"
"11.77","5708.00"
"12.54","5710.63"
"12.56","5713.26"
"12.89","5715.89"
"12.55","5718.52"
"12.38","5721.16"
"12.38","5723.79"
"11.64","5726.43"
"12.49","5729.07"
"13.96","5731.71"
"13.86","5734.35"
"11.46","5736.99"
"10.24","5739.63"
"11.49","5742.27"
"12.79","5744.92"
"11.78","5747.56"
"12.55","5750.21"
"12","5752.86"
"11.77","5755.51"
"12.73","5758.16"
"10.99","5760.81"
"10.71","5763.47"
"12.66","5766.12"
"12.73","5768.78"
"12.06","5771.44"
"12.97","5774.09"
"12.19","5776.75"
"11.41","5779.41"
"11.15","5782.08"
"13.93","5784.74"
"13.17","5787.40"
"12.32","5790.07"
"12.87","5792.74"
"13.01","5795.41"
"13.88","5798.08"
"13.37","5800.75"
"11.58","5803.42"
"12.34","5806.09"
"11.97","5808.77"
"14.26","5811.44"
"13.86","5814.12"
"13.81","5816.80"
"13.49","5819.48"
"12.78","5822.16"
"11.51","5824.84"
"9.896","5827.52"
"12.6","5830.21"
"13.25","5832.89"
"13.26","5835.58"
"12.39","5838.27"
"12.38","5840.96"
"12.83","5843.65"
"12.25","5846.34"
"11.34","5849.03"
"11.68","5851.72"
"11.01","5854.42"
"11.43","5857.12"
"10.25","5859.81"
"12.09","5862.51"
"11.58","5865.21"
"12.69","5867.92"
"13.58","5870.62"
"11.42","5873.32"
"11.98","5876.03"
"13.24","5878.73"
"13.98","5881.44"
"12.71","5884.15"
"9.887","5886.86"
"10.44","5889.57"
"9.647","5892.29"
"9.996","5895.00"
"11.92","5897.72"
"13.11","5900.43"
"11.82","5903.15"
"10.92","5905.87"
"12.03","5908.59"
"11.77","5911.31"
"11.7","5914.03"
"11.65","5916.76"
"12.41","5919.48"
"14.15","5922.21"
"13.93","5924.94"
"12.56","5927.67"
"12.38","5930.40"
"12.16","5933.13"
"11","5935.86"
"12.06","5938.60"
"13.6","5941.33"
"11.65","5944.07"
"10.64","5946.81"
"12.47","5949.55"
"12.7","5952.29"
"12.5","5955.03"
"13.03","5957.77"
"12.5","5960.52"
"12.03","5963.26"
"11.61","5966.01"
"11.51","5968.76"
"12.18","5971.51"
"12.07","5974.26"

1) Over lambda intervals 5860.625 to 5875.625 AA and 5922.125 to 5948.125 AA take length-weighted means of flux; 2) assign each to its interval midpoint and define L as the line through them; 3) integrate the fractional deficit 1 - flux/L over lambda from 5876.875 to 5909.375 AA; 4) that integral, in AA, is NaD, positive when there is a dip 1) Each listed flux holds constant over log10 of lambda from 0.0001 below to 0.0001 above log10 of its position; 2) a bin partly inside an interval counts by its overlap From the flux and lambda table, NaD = 1.58 AA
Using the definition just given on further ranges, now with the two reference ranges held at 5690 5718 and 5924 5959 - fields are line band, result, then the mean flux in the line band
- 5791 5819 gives -2.2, 13.1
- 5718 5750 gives -0.7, 12.3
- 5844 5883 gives 0.5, 12.1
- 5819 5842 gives -0.4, 12.4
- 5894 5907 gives 0.7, 11.6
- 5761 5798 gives -1.0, 12.4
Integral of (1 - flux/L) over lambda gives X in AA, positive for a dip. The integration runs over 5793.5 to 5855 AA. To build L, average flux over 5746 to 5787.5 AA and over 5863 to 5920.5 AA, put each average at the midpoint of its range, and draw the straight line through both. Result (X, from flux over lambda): -2.9 AA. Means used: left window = 12.2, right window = 11.8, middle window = 12.6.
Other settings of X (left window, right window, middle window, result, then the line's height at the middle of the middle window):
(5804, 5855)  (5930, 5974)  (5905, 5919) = 0.63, 12.2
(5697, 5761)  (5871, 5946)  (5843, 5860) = 0.71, 12.1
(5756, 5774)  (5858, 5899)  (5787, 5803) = -1.42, 11.9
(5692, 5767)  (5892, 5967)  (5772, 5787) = -0.35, 12.1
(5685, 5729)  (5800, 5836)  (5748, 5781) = 0.65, 12.3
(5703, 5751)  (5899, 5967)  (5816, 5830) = 0.05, 12.3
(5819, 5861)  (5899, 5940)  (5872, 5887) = -0.33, 12.1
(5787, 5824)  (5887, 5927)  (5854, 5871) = 0.79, 12.3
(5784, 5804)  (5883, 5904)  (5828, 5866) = 0.20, 12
